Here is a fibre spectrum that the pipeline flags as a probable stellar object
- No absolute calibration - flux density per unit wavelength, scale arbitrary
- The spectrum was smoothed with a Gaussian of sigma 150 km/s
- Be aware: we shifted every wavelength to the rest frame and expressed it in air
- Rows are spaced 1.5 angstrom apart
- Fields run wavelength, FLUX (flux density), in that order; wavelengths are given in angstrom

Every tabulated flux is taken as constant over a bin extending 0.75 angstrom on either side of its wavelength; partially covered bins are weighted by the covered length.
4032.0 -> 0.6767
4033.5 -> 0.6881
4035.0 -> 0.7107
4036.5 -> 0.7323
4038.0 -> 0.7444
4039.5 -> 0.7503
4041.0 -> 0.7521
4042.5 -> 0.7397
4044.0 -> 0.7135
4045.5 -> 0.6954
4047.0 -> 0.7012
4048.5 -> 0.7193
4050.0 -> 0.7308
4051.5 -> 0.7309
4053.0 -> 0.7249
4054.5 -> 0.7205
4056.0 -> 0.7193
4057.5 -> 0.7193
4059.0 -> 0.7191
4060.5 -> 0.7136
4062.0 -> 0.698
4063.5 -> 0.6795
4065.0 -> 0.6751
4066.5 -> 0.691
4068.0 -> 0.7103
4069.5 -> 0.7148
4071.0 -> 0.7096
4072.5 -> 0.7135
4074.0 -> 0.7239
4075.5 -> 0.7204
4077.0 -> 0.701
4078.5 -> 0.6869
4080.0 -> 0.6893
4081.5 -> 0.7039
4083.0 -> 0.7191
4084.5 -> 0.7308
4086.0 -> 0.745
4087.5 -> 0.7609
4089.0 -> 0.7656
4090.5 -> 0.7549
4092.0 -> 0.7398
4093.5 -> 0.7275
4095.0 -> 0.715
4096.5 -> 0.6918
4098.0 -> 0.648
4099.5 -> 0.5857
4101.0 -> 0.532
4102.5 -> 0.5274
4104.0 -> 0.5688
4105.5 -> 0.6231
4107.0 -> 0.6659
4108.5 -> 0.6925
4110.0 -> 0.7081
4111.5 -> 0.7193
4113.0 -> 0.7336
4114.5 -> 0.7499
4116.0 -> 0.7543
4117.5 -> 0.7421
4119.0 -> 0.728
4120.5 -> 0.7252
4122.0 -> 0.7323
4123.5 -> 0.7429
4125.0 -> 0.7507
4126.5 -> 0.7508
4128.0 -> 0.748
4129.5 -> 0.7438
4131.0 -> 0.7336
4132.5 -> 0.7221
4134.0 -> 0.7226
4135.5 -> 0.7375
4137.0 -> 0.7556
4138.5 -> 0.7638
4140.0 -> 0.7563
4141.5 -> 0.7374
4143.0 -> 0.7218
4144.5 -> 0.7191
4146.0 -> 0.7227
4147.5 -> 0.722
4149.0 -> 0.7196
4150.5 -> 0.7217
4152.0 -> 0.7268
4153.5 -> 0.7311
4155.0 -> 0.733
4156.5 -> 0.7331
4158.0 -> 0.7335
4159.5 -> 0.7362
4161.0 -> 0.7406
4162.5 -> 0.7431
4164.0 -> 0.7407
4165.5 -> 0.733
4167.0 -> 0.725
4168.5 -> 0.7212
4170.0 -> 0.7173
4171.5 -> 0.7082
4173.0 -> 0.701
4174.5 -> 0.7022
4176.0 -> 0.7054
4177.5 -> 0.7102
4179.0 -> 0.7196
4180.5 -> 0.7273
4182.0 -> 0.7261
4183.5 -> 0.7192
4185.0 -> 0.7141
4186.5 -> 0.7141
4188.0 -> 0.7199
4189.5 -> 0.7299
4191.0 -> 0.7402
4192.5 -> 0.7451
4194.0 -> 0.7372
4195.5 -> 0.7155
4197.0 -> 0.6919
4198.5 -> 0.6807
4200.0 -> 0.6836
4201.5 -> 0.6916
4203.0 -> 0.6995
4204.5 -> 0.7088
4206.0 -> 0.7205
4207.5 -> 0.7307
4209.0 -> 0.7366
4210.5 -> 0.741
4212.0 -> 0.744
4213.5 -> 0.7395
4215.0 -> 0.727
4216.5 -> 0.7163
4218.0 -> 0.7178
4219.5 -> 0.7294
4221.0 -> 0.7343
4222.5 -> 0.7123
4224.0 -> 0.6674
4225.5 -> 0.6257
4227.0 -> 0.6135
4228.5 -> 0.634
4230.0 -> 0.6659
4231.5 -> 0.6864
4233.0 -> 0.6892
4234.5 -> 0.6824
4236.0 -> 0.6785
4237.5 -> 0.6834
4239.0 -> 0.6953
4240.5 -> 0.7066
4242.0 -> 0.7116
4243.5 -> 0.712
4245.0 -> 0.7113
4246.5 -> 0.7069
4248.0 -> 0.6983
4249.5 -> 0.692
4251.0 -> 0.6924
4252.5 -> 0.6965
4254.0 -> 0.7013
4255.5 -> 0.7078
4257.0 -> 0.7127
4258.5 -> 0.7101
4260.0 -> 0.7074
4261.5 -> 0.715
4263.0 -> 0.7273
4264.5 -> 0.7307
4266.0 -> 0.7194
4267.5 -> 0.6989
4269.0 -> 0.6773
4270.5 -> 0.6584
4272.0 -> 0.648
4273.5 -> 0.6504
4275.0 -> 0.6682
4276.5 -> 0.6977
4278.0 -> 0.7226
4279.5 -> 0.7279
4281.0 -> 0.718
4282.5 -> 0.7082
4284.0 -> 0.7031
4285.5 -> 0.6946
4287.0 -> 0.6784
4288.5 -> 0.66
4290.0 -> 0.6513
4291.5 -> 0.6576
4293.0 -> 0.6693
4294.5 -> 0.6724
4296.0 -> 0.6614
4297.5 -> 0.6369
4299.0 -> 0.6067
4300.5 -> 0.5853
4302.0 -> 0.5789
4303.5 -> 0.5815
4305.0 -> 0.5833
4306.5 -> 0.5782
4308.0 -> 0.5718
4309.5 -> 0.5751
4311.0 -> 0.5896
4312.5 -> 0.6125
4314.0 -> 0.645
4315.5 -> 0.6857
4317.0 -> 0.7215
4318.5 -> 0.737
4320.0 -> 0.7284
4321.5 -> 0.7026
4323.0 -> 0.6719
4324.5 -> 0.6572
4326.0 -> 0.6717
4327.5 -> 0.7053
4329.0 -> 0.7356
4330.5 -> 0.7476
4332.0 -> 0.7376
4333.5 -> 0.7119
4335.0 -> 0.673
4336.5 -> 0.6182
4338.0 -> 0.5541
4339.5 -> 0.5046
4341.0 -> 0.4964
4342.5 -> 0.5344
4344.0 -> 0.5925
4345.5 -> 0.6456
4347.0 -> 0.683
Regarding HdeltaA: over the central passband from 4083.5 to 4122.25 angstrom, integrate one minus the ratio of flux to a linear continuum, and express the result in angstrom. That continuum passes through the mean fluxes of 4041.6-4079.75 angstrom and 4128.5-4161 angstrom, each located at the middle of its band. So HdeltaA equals 1.5 angstrom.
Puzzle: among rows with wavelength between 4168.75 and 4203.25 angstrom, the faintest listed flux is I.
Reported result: 0.6807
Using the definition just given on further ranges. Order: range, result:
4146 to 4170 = 0.7173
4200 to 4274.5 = 0.6135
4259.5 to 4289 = 0.648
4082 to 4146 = 0.5274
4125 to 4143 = 0.7218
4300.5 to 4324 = 0.5718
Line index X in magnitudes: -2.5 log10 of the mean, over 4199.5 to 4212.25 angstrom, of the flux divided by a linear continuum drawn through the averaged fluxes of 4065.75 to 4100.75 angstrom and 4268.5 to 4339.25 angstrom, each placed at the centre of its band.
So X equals -0.05 mag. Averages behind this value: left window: 0.708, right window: 0.661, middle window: 0.717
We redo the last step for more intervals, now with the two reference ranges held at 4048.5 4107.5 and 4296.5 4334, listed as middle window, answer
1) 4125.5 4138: -0.08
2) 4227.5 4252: -0.04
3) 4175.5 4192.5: -0.07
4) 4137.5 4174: -0.07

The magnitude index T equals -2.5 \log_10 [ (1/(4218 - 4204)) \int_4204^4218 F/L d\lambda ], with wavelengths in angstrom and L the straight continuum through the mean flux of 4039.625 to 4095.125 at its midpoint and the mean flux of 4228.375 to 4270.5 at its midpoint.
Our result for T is -0.04 mag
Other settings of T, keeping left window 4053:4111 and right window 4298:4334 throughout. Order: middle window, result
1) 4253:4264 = -0.075 mag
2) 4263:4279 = -0.045 mag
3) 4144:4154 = -0.064 mag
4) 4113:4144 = -0.084 mag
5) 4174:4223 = -0.071 mag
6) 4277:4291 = -0.057 mag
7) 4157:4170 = -0.082 mag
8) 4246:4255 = -0.052 mag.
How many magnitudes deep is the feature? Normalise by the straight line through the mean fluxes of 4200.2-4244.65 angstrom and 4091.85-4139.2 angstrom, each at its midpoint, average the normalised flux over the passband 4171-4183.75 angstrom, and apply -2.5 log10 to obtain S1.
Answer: -0.02 mag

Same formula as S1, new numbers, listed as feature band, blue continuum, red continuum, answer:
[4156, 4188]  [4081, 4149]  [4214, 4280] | -0.03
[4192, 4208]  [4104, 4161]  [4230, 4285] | 0.00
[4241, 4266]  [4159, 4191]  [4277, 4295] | -0.02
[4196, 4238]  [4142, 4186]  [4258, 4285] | 0.02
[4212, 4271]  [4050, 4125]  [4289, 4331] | -0.05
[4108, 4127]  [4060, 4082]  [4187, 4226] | -0.04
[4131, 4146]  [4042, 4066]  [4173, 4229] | -0.04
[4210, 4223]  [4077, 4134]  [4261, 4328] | -0.07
